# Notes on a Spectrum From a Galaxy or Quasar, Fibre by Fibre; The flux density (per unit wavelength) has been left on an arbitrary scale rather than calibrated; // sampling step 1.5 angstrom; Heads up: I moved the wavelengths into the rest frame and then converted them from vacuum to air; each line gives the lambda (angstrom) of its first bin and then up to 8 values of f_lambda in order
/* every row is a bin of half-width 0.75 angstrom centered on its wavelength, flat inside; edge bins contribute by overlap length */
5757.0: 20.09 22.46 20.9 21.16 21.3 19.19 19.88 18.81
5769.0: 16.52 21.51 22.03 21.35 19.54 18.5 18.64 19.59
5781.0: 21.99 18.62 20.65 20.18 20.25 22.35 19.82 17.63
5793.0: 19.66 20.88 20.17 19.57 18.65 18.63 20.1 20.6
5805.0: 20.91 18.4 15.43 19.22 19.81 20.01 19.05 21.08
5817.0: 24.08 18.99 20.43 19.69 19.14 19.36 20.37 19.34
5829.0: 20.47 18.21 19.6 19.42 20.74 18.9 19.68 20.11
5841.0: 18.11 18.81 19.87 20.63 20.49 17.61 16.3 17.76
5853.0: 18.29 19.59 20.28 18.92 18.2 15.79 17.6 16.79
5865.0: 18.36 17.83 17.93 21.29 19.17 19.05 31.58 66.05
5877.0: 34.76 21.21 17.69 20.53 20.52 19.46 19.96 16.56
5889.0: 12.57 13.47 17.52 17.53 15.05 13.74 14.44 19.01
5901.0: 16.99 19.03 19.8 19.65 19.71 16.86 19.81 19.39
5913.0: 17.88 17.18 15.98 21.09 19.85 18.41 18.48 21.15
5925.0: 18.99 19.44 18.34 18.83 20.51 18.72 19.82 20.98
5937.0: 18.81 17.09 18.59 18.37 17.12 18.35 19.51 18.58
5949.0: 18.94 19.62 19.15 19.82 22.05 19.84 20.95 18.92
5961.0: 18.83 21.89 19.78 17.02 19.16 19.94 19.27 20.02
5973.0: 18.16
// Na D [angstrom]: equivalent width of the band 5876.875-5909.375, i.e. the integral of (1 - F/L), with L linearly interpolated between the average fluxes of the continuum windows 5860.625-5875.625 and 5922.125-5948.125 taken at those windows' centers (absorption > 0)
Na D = 4.7 angstrom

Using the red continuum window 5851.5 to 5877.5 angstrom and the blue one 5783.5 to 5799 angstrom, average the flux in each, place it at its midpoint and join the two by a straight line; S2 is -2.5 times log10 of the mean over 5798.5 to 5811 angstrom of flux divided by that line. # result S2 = 0.082 mag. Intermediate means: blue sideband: 20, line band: 19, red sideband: 22.8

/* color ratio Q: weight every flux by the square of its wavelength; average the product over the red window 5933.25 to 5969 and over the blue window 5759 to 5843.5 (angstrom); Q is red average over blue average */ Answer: 1.0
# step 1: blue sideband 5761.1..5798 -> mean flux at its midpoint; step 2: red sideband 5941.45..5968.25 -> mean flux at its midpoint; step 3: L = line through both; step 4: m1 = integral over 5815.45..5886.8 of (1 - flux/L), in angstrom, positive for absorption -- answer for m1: -4.0 angstrom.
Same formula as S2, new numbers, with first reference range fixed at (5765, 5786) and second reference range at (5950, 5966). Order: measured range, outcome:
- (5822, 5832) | 0.02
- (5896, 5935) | 0.07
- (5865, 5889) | -0.19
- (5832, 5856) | 0.04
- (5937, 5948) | 0.09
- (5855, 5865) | 0.11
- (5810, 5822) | -0.03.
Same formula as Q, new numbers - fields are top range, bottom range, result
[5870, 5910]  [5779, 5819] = 1.08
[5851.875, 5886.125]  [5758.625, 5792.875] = 1.14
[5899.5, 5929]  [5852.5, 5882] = 0.85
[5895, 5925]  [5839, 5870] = 1.00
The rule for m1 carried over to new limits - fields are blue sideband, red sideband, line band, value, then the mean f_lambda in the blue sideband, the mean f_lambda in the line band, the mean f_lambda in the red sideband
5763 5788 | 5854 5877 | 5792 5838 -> 3.4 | 19.9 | 19.7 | 23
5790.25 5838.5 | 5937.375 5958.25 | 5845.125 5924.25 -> -1.5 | 19.6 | 19.7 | 19.1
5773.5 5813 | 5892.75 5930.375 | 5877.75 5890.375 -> 0.2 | 19.6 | 18.3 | 18.3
